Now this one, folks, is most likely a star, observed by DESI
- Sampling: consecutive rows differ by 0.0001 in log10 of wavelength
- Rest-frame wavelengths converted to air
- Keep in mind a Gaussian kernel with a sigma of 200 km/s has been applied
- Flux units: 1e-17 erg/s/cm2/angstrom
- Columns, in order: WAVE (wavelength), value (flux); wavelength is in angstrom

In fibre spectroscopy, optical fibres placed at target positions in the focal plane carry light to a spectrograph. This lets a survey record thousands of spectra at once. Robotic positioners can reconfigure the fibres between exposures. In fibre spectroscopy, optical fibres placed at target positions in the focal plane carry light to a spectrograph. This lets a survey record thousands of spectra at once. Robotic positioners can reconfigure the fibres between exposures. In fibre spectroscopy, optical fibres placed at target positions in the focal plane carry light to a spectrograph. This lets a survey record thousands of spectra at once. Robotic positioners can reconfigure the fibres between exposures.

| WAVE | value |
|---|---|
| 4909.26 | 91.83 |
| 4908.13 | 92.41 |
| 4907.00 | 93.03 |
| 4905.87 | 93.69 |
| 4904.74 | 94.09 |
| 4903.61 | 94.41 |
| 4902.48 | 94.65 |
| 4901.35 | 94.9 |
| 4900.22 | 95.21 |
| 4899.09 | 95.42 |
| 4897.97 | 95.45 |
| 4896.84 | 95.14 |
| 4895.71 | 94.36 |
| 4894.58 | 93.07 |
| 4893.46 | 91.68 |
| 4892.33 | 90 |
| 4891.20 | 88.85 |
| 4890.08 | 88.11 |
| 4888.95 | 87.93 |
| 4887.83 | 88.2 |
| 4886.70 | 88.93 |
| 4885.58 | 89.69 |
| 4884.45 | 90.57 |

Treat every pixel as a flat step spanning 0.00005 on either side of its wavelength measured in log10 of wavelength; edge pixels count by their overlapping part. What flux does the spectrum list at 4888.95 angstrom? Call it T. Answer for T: 87.93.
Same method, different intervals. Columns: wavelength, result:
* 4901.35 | 94.9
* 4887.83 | 88.2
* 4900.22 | 95.21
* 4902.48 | 94.65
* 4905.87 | 93.69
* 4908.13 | 92.41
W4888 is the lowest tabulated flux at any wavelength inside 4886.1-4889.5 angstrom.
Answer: 87.93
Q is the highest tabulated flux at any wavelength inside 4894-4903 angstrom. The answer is 95.45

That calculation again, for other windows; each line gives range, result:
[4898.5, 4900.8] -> 95.42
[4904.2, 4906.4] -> 94.09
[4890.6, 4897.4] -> 95.14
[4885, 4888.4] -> 89.69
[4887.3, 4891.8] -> 88.85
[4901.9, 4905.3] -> 94.65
